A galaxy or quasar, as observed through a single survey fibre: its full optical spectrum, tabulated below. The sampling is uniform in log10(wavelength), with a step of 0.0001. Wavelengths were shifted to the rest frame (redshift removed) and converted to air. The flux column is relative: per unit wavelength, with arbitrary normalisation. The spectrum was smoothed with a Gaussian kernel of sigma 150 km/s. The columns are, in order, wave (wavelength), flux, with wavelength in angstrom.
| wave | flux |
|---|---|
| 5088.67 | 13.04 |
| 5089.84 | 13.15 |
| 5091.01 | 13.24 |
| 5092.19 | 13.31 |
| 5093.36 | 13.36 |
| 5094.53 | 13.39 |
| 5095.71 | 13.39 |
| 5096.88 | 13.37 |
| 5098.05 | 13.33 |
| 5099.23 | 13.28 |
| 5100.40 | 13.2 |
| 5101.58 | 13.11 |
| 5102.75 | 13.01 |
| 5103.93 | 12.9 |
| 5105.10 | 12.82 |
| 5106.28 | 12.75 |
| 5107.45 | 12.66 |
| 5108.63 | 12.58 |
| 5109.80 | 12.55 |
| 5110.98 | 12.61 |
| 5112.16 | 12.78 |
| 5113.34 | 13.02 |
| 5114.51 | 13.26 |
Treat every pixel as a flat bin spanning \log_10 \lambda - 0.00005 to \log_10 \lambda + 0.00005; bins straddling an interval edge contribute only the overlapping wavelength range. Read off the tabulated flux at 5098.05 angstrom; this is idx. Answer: 13.33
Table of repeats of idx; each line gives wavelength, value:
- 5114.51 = 13.26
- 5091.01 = 13.24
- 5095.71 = 13.39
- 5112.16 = 12.78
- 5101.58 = 13.11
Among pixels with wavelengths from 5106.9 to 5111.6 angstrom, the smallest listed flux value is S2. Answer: 12.55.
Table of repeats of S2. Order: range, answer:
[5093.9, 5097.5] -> 13.37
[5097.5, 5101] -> 13.2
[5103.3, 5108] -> 12.66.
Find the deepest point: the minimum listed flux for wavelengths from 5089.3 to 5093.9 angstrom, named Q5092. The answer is 13.15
